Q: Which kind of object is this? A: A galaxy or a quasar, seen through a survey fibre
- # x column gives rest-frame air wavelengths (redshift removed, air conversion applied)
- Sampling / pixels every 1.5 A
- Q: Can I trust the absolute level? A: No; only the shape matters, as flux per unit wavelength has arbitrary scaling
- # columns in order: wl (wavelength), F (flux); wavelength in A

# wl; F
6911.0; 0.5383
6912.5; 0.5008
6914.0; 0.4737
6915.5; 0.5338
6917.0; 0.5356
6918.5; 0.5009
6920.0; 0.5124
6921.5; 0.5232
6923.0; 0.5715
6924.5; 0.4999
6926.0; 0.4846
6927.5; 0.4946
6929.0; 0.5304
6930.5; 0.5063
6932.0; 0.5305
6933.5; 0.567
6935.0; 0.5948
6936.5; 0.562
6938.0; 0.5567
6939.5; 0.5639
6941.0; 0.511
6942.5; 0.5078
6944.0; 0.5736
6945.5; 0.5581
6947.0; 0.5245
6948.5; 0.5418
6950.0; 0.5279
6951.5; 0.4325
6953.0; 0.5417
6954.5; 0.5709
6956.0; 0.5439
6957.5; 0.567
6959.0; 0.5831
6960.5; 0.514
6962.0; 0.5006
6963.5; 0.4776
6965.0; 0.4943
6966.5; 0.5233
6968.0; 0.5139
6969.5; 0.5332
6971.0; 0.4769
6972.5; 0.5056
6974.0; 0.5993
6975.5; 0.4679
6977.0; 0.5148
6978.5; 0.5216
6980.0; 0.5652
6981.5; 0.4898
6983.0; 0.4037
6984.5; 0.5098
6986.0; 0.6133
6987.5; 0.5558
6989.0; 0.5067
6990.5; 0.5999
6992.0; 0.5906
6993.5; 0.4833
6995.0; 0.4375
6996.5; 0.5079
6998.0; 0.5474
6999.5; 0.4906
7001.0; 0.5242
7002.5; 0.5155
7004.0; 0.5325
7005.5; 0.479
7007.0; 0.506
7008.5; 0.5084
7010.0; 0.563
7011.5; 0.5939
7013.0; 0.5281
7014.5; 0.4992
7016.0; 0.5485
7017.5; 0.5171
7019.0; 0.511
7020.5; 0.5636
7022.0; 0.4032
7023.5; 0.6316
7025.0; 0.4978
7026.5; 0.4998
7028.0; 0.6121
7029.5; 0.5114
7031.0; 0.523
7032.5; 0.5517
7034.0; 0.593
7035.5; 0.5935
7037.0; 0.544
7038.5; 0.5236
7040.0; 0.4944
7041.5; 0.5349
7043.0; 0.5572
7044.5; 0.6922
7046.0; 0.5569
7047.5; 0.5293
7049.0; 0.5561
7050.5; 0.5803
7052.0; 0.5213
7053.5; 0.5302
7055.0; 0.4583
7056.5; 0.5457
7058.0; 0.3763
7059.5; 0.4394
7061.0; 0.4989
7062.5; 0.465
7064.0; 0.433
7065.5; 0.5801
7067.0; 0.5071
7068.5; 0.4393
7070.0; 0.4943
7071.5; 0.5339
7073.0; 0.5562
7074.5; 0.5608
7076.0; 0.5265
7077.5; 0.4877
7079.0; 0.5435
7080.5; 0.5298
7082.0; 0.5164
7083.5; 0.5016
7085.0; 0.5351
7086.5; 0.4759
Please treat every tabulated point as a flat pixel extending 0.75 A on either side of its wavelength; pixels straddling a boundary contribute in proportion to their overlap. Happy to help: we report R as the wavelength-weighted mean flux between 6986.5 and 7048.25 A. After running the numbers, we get 0.536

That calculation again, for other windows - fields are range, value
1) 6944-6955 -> 0.53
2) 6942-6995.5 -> 0.525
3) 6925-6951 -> 0.536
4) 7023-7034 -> 0.548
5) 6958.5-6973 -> 0.511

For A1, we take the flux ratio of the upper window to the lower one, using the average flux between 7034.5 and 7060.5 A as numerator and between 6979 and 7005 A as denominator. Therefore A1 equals 1.0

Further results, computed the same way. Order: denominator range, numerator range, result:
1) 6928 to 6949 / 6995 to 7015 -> 0.96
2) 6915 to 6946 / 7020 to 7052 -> 1.03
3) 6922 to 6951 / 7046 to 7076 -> 0.95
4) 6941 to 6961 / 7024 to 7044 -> 1.01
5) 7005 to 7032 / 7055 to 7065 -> 0.88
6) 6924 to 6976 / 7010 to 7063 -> 1.01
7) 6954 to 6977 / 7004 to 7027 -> 1.00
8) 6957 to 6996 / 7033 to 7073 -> 1.00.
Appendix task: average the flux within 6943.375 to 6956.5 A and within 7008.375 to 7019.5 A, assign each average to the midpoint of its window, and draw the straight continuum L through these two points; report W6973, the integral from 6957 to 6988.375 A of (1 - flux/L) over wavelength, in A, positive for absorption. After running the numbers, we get 0.9 A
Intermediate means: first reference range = 0.534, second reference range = 0.536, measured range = 0.52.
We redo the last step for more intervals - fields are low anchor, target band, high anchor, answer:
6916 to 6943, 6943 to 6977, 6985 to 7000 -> 0.4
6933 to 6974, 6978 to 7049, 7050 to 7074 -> -2.8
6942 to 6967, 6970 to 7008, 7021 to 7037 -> 1.2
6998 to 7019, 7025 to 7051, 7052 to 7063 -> -3.1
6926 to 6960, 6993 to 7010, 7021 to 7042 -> 1.0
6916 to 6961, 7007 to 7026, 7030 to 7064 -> 0.0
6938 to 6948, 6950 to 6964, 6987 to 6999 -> 0.3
